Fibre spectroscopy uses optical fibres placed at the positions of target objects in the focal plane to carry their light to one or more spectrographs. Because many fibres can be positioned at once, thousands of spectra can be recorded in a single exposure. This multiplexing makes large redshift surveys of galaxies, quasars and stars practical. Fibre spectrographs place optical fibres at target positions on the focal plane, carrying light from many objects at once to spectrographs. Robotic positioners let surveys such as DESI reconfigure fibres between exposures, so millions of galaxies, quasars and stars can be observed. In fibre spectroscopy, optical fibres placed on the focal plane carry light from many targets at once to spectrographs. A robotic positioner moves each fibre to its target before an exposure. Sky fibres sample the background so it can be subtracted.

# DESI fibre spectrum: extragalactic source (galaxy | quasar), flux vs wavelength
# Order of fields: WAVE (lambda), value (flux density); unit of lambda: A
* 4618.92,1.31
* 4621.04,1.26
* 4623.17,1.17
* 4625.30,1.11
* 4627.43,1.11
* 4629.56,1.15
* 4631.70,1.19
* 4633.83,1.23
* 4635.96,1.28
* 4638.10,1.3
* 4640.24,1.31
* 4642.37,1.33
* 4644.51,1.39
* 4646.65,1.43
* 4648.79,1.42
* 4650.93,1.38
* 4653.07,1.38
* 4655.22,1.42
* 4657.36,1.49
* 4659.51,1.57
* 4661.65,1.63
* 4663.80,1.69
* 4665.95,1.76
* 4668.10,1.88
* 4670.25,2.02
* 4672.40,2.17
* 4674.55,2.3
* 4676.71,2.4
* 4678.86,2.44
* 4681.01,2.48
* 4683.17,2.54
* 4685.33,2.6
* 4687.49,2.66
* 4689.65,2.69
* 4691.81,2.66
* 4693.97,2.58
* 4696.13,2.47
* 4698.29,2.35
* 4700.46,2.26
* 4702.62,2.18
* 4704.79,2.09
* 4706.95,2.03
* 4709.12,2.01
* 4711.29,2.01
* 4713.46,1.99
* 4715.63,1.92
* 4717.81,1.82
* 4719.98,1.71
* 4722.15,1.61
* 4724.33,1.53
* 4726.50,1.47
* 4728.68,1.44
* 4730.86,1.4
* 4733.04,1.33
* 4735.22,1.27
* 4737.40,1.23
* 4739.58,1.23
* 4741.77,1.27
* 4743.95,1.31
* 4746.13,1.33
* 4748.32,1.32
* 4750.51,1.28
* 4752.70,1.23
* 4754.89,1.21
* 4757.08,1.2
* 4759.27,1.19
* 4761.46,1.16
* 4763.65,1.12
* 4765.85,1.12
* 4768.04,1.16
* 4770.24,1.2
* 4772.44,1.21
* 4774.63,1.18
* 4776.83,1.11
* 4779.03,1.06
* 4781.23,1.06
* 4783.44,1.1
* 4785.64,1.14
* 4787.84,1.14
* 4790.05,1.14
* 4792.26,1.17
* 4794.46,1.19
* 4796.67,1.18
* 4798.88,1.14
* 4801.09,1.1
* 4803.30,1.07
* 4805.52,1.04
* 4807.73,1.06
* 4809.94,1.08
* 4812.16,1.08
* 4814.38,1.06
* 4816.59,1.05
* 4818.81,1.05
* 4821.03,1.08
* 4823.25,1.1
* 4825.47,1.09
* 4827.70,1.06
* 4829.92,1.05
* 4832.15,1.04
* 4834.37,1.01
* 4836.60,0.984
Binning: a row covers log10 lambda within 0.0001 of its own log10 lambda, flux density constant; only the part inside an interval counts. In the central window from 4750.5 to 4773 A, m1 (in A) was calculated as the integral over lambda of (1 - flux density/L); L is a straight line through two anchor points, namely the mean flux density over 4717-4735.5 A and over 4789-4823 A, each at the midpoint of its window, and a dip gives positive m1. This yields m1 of 2.5 A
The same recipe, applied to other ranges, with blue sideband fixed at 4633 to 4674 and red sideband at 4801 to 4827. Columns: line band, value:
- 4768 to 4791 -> 0.72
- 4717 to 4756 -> -2.51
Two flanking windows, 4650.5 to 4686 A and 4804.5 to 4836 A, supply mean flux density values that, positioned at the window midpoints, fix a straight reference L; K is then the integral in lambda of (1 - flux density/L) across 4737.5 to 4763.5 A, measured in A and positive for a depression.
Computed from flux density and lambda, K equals 4.0 A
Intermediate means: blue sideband 1.95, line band 1.24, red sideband 1.06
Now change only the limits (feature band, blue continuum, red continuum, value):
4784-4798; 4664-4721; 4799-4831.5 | 1.5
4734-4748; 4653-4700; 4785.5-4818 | 3.0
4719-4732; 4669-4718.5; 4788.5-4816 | 2.8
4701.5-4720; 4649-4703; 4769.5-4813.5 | -1.8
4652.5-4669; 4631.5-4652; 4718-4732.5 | -2.7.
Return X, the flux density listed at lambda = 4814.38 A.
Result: 1.06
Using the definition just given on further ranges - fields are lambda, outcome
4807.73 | 1.06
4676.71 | 2.4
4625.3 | 1.11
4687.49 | 2.66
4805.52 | 1.04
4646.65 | 1.43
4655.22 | 1.42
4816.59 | 1.05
